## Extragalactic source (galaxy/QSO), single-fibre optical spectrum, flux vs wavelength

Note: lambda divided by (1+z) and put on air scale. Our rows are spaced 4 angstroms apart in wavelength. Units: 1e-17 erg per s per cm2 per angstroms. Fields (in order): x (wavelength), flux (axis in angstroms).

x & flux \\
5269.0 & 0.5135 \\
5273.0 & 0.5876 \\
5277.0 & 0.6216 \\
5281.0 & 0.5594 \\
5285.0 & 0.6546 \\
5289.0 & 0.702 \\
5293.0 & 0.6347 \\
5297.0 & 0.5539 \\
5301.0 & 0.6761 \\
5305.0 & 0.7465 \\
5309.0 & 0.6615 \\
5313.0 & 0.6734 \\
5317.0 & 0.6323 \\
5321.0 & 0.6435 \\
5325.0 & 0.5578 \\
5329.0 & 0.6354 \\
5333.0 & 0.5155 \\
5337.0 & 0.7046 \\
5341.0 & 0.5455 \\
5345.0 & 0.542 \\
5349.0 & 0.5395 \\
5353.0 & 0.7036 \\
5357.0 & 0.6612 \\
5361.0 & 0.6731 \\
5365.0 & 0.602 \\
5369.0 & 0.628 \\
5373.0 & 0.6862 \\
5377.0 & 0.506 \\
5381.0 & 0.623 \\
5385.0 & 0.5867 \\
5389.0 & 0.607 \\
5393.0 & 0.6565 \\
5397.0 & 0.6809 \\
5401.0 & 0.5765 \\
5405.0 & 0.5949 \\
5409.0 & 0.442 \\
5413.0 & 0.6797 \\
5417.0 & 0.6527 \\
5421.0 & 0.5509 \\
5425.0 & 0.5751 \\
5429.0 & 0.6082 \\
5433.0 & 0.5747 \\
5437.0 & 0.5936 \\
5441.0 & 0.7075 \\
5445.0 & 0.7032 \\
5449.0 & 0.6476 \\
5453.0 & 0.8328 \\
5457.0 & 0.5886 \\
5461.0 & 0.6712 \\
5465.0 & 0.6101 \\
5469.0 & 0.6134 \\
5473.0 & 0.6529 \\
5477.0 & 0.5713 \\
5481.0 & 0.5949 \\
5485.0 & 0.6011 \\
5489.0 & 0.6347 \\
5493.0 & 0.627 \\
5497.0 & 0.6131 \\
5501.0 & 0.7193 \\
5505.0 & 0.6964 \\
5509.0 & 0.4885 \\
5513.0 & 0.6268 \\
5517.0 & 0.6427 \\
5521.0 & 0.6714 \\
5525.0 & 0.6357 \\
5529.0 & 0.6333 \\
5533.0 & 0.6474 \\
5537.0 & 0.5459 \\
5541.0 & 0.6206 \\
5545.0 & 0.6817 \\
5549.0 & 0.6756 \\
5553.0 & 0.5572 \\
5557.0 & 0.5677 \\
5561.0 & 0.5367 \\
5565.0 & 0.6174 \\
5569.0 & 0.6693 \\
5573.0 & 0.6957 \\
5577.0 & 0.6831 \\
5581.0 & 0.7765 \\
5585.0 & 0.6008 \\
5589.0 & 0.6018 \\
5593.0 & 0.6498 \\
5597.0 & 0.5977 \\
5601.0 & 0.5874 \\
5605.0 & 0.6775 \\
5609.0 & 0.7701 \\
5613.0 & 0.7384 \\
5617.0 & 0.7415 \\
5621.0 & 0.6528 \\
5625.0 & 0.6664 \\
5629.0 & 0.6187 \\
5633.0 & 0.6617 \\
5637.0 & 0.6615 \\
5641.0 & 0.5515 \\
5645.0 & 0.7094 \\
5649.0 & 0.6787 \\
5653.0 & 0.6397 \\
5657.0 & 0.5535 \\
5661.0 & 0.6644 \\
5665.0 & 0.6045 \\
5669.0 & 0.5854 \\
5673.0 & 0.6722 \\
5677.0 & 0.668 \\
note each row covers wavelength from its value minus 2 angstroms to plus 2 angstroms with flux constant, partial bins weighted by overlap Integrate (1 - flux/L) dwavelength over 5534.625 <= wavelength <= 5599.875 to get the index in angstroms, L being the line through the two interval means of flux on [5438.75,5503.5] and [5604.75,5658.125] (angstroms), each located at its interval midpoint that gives 3.04 angstroms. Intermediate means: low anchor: 0.649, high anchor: 0.667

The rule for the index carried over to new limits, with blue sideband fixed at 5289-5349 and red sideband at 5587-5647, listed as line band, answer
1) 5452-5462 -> -0.7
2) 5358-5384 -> 0.4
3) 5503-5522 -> 0.7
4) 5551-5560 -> 1.3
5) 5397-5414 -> 1.4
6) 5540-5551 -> -0.2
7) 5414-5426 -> 0.6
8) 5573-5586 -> -0.8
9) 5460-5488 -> 1.2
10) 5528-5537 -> 0.4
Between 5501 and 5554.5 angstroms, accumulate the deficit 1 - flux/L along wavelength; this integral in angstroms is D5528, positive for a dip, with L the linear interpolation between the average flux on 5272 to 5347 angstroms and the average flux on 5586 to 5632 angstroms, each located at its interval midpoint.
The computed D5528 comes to 1.9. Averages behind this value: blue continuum 0.624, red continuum 0.662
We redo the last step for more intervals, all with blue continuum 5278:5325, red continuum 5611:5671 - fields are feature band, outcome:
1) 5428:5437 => 0.78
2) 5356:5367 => 0.02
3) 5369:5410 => 2.81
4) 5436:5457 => -1.47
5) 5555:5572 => 1.16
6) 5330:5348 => 1.87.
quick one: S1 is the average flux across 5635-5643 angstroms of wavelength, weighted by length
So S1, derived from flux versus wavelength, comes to 0.607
